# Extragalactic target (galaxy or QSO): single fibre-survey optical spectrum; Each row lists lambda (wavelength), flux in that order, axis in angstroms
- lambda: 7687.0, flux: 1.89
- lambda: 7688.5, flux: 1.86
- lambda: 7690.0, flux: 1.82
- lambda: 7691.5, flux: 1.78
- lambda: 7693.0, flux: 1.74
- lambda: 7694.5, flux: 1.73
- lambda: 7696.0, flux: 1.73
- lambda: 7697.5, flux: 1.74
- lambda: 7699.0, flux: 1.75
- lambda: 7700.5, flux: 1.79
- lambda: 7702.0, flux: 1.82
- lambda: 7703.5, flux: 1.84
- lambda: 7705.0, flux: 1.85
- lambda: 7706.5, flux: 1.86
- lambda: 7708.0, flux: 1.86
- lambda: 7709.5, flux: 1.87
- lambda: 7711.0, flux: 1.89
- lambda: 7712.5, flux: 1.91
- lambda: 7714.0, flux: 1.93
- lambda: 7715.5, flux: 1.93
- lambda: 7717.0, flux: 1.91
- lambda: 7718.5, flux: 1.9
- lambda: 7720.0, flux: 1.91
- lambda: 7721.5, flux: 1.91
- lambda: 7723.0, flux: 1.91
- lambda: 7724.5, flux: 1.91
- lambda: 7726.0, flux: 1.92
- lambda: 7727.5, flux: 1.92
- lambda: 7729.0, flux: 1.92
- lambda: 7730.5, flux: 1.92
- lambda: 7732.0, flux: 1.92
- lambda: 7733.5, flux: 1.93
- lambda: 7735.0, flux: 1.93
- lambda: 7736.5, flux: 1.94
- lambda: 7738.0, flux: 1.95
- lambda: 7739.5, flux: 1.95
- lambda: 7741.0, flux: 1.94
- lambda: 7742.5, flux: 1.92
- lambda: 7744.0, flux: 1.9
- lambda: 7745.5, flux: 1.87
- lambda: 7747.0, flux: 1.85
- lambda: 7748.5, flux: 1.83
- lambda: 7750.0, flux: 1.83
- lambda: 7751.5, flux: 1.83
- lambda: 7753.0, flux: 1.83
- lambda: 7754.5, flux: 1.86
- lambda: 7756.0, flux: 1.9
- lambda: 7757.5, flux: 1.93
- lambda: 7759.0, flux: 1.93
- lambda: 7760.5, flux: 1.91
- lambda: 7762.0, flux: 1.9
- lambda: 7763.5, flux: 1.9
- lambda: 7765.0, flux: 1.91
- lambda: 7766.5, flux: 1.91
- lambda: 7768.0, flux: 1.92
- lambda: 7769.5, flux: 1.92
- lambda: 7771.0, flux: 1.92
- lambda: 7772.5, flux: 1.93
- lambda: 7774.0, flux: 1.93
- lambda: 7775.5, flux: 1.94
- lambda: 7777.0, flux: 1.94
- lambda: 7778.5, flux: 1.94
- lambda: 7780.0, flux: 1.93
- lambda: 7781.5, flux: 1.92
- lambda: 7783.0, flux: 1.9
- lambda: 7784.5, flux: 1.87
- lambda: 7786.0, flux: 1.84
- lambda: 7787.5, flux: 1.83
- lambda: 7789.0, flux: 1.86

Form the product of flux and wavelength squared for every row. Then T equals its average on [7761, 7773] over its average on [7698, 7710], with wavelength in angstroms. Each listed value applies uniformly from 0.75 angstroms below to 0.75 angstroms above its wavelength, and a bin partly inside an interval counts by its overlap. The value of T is 1.1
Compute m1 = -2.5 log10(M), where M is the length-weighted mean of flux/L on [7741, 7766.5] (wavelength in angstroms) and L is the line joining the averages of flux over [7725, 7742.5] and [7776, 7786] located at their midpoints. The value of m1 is 0.02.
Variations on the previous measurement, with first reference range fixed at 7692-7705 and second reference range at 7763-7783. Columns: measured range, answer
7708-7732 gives -0.05 mag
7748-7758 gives 0.01 mag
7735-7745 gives -0.04 mag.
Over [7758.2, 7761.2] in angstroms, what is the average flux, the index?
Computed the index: 1.92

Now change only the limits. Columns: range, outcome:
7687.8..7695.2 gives 1.79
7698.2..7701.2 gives 1.77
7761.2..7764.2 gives 1.9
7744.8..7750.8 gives 1.84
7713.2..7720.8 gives 1.92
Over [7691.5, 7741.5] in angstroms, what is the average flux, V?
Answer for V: 1.87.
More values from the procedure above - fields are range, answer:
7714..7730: 1.91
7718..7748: 1.92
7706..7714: 1.88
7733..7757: 1.89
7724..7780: 1.91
